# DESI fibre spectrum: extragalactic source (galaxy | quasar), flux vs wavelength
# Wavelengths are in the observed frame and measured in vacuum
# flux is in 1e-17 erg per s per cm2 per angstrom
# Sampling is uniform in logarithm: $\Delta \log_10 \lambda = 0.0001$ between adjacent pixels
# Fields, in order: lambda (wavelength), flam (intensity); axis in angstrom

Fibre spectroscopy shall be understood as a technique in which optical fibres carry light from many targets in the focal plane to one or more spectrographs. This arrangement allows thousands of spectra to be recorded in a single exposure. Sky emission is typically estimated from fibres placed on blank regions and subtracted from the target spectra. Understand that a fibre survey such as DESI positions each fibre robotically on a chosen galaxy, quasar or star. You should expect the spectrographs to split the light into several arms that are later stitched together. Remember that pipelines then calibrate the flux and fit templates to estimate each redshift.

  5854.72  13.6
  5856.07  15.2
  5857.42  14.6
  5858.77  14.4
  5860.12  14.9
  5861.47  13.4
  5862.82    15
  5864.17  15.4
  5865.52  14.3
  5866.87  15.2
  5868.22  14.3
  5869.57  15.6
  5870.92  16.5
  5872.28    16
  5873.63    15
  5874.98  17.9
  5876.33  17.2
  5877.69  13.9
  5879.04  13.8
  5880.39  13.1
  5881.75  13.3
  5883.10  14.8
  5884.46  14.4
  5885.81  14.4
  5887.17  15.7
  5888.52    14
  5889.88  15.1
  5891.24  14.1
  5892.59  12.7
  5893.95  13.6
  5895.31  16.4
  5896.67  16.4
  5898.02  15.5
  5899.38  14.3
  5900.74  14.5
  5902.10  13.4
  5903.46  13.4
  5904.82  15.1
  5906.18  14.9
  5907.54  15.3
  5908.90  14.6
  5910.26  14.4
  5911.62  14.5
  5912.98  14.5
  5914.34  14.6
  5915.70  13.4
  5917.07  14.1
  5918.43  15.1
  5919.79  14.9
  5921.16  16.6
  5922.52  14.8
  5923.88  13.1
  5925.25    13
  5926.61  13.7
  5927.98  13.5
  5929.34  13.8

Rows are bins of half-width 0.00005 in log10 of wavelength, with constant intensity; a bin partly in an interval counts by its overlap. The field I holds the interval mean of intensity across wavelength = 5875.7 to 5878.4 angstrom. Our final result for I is 15.5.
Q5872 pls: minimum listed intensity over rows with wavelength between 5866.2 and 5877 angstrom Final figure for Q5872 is 14.3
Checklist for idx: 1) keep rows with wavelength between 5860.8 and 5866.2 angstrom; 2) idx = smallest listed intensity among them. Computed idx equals 13.4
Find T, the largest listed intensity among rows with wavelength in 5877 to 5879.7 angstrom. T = 13.9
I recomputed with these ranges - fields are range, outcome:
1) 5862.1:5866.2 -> 14.9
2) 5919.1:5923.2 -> 15.4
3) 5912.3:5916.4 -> 14.2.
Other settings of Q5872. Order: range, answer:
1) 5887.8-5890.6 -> 14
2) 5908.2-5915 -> 14.4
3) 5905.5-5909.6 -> 14.6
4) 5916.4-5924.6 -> 13.1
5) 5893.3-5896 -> 13.6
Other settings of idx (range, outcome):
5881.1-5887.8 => 13.3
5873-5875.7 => 15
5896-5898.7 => 15.5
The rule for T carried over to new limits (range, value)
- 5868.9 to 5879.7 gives 17.9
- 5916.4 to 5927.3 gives 16.6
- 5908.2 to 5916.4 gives 14.6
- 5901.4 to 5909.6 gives 15.3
